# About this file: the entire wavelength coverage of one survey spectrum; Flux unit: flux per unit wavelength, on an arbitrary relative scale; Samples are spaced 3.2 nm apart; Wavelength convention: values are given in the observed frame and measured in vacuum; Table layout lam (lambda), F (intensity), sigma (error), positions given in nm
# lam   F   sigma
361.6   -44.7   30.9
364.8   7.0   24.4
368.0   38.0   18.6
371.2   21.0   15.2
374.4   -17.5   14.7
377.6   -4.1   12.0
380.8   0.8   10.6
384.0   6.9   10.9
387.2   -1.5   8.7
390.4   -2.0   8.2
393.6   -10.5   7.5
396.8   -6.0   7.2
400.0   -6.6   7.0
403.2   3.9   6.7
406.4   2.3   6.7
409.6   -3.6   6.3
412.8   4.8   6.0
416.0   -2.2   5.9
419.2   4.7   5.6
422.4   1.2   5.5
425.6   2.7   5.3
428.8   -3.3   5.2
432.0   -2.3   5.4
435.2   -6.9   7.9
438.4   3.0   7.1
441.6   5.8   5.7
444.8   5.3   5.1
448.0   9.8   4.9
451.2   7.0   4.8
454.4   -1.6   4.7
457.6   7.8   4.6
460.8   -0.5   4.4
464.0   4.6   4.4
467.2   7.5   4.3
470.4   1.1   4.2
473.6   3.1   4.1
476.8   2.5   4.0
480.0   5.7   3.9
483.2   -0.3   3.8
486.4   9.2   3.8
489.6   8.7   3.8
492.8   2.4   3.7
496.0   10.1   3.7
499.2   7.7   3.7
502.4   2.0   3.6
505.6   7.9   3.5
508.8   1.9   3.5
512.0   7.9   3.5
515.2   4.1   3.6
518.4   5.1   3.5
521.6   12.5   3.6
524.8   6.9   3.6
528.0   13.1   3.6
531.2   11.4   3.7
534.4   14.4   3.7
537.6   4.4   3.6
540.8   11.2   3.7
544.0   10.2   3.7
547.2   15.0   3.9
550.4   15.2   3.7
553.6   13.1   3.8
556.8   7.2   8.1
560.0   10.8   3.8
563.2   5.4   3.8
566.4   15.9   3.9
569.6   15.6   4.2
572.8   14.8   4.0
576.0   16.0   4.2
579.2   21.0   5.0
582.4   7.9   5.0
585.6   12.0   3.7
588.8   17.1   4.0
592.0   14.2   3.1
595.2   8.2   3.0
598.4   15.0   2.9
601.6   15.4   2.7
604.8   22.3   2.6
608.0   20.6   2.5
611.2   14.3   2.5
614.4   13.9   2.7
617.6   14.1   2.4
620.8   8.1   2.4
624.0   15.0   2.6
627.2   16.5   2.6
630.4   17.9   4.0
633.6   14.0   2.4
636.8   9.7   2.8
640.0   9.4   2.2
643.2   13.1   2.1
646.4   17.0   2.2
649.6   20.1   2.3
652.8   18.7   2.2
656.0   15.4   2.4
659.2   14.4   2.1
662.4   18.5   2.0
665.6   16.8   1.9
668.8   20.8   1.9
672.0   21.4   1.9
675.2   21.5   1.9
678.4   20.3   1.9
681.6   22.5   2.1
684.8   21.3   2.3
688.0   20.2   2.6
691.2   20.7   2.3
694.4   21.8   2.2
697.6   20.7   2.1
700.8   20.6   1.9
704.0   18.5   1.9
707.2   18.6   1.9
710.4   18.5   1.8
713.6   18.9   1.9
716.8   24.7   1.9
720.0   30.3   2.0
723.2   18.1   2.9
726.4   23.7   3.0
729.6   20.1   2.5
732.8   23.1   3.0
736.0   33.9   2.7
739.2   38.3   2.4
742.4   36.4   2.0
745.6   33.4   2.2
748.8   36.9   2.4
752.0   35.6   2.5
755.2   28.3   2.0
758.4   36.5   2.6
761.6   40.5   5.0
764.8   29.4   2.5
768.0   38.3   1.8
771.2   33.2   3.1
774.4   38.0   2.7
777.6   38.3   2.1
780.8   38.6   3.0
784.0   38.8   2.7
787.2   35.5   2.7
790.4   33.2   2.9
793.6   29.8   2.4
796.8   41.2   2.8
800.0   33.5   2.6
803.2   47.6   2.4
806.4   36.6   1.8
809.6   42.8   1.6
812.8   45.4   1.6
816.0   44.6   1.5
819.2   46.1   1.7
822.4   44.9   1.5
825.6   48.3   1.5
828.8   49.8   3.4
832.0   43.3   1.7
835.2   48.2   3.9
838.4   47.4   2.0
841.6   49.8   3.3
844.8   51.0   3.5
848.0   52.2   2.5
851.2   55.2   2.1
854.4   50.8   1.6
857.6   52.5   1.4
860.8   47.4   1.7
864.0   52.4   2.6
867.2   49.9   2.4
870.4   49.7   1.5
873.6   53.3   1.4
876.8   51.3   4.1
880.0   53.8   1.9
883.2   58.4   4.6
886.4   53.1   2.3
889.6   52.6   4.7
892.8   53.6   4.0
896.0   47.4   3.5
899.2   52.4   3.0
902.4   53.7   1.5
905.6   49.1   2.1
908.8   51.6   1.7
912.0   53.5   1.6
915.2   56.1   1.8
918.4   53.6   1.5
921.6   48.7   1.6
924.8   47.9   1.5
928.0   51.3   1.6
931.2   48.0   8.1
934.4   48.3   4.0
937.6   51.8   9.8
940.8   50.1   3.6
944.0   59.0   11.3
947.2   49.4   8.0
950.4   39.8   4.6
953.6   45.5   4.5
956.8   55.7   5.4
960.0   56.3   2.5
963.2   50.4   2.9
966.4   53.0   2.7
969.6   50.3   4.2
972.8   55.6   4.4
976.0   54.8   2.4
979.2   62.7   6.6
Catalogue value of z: 0.84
